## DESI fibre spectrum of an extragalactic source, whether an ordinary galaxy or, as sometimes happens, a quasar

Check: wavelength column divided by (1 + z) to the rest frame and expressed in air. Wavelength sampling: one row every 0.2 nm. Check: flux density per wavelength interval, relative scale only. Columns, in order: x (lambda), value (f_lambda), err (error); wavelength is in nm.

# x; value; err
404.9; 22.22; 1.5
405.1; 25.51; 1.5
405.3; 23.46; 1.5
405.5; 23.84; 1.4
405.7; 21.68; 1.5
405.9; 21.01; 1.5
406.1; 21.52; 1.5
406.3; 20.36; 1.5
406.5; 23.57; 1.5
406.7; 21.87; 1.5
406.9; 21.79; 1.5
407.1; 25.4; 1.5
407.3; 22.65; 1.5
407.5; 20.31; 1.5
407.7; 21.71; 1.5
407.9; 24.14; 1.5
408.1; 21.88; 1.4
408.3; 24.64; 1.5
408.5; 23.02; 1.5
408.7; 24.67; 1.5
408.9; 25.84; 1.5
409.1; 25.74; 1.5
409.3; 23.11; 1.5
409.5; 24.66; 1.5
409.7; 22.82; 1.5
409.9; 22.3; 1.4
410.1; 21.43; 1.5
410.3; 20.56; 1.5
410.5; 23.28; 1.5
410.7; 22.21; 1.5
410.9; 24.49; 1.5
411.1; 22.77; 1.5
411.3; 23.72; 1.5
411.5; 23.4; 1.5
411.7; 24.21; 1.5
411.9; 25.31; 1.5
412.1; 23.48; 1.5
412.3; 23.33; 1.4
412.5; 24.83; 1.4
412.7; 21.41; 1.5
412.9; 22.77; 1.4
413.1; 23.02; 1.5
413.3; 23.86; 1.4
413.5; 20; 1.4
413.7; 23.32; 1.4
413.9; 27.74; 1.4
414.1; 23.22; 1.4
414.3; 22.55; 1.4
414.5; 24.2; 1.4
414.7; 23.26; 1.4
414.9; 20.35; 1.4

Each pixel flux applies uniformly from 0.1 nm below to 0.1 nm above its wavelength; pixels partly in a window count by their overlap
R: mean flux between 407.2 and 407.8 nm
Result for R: 21.6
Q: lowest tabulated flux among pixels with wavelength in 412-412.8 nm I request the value 21.41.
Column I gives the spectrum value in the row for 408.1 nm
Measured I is 21.88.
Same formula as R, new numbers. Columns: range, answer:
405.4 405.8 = 22.8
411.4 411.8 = 23.8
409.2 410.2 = 22.9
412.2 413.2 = 23.1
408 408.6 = 23.2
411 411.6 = 23.3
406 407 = 21.8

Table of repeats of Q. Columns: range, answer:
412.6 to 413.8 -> 20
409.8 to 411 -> 20.56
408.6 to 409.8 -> 22.82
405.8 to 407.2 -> 20.36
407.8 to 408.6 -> 21.88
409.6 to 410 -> 22.3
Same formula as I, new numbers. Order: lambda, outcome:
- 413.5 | 20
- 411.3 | 23.72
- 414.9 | 20.35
